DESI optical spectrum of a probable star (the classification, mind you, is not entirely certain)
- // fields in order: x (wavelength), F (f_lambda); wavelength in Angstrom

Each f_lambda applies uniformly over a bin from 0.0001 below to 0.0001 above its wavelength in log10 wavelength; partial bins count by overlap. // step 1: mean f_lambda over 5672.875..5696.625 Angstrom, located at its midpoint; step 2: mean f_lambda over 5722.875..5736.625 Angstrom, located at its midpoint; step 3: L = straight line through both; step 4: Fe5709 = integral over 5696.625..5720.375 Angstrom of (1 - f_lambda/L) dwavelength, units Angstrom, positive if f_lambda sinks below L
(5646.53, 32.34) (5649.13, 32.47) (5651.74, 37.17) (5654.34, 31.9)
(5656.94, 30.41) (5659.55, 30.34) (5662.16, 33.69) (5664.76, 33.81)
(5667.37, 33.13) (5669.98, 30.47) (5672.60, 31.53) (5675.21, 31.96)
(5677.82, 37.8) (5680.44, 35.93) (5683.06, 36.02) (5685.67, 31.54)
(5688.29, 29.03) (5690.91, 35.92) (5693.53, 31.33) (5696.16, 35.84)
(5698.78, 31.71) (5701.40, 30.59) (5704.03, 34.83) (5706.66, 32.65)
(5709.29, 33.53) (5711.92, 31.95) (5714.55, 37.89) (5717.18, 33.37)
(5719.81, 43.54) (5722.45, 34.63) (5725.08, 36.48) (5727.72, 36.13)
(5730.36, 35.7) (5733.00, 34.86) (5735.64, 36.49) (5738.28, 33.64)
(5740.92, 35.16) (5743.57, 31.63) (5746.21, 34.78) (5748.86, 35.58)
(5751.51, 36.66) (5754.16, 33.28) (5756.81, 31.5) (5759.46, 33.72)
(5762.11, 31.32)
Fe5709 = 0.4 Angstrom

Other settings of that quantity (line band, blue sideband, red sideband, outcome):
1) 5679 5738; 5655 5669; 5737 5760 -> -2.4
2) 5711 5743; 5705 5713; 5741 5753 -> -2.0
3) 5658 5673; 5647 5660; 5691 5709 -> 0.2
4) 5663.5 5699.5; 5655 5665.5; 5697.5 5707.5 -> -1.2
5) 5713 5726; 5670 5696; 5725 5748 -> -1.0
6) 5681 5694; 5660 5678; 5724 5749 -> 0.1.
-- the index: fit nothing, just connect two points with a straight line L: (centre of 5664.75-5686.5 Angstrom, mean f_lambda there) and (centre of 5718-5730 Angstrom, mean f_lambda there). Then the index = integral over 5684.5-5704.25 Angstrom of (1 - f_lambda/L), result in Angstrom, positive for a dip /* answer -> 1.5 Angstrom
